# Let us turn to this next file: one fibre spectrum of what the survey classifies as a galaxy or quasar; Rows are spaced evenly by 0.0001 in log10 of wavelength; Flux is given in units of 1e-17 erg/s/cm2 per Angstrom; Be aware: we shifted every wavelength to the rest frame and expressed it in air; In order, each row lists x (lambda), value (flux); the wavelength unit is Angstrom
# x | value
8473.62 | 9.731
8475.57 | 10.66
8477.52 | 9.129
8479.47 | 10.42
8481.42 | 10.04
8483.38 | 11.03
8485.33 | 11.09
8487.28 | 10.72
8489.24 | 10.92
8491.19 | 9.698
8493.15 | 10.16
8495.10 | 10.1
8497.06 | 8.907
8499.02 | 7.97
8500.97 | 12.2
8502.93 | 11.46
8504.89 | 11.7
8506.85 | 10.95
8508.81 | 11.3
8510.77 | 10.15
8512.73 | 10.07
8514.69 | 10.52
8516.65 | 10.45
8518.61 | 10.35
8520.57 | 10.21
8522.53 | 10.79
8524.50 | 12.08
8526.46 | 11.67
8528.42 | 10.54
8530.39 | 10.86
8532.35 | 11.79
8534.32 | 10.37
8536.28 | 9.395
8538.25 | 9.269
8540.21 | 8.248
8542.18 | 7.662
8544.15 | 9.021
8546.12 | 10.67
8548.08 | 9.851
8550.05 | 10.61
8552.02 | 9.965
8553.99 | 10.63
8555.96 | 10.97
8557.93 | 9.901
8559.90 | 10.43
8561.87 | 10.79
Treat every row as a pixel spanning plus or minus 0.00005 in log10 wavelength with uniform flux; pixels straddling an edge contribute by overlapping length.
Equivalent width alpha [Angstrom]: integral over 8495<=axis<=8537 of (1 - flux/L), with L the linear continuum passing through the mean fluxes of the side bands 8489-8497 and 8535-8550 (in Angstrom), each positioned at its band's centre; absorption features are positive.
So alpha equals -4.3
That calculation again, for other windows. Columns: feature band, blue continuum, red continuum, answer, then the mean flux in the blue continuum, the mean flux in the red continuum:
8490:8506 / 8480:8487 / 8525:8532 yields 0.84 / 10.7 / 11.2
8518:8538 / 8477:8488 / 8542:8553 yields -1.56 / 10.5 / 9.77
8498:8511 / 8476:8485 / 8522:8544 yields -0.80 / 10.3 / 10.2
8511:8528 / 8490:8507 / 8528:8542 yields -1.10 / 10.3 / 9.91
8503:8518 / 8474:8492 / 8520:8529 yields 0.15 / 10.4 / 11.1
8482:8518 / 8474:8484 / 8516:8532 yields 0.05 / 10.2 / 10.9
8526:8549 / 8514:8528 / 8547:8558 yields 1.52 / 10.9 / 10.4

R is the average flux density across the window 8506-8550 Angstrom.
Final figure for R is 10.3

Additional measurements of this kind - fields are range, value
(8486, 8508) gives 10.5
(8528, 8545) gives 9.66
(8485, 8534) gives 10.7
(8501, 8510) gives 11.4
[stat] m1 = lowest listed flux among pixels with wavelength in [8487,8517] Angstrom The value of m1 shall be 7.97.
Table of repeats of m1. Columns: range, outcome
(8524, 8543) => 7.662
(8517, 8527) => 10.21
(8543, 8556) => 9.021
